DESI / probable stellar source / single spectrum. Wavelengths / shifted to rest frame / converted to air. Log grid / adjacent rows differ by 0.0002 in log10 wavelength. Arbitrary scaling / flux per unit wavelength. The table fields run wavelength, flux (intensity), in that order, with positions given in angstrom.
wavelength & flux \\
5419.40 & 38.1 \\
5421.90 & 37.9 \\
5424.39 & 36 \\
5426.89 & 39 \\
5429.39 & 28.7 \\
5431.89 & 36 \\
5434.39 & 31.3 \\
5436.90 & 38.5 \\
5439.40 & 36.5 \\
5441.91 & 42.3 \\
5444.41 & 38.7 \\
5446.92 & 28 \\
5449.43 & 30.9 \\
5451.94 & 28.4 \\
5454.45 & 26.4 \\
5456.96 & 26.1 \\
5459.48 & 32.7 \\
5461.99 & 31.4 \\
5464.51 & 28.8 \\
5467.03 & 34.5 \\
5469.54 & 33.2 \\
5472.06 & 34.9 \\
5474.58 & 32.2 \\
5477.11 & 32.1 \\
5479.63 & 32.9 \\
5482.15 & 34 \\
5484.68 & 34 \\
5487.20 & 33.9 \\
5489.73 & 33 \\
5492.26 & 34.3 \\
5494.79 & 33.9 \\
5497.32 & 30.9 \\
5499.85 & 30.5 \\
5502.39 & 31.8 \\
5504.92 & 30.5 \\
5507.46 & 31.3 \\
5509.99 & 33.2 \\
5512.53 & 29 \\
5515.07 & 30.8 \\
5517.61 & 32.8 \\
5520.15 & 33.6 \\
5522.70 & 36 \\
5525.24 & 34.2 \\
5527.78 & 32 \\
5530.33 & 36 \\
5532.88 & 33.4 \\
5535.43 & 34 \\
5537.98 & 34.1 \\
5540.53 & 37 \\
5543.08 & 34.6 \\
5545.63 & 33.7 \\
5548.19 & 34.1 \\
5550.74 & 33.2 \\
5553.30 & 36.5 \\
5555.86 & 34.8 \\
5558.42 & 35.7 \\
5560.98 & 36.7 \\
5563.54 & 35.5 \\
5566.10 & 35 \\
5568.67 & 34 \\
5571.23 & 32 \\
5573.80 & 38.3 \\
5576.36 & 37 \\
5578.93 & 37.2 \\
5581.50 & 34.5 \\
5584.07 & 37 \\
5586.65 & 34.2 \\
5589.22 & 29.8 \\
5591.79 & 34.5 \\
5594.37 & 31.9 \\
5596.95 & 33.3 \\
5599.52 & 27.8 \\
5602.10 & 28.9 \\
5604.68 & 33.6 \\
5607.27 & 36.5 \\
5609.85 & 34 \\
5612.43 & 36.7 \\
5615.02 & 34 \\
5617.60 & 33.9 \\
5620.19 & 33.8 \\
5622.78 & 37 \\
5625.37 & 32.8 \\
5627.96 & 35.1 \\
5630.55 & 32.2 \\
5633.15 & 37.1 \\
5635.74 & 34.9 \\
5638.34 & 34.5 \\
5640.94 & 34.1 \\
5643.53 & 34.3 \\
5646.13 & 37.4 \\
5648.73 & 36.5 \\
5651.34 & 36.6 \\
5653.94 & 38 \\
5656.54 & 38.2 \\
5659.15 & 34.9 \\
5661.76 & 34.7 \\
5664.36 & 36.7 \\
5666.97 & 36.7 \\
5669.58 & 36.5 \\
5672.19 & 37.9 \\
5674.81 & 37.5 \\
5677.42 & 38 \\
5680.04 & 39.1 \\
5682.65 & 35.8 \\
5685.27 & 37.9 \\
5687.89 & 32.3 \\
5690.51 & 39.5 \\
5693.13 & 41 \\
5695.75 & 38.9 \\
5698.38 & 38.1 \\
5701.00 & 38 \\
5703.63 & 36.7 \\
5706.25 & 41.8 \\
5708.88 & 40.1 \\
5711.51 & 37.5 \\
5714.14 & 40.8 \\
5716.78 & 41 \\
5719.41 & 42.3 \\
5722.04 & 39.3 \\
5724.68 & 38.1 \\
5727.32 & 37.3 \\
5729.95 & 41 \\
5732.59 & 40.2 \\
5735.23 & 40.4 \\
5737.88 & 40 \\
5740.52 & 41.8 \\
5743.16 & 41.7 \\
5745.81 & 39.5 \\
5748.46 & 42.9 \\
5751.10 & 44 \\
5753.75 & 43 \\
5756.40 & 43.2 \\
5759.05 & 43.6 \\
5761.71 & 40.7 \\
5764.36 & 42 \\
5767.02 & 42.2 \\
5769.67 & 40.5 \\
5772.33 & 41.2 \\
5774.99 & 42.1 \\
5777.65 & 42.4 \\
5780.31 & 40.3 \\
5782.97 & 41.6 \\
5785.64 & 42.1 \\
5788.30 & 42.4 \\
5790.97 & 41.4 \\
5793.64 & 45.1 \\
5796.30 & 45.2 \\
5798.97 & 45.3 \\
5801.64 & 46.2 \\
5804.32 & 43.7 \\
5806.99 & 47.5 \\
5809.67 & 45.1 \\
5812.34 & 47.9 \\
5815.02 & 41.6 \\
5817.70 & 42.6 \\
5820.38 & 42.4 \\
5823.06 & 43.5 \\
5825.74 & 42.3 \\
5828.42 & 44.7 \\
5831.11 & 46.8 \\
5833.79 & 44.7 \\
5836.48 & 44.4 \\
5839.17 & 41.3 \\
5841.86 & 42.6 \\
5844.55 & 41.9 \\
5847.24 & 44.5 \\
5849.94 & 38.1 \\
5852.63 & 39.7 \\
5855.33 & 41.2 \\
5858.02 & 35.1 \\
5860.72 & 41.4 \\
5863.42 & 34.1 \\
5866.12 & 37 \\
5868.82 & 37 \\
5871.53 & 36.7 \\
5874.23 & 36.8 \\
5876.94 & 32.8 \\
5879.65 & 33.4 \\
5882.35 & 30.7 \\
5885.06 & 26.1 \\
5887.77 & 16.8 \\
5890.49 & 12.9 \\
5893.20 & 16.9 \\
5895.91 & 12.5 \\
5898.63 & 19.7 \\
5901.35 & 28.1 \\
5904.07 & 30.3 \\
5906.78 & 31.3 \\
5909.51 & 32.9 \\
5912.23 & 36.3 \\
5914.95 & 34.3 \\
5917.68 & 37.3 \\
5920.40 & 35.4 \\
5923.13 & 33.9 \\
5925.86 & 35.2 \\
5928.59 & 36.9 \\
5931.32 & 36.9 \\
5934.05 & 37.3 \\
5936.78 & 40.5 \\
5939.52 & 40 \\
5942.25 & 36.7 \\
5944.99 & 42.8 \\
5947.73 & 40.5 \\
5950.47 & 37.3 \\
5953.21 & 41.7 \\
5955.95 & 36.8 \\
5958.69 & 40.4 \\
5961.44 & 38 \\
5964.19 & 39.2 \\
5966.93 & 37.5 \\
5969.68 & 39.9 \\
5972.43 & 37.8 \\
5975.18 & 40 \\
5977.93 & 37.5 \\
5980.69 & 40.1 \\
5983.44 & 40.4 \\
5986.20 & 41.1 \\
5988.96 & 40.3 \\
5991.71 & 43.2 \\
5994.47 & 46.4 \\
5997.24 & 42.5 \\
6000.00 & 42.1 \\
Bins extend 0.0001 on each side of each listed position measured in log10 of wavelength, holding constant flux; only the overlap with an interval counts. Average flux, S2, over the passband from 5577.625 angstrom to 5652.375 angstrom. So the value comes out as 34.3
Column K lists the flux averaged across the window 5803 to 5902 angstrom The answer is 36.6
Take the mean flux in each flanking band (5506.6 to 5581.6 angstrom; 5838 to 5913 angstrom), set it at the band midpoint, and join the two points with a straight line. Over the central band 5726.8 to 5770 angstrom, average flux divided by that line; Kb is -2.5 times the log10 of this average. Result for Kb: -0.245 mag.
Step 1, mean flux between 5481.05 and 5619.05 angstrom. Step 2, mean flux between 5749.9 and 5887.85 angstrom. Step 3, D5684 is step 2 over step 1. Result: 1.21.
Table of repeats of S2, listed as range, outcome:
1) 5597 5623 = 33.5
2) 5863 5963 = 33.1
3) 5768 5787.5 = 41.5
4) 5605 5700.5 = 36.2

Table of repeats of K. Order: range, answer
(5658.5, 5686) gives 36.9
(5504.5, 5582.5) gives 34.3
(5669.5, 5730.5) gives 38.6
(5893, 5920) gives 28.7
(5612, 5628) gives 34.6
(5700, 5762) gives 40.6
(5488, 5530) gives 32.5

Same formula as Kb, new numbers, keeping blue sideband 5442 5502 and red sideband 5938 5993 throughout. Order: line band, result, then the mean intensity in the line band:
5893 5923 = 0.30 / 29.3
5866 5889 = 0.20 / 31.7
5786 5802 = -0.19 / 44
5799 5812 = -0.23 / 45.8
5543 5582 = -0.05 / 35.2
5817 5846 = -0.16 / 43.4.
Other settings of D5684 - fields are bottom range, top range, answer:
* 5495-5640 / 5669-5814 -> 1.21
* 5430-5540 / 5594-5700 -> 1.08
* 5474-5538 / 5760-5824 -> 1.31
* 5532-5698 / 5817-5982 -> 1.03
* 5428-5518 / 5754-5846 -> 1.33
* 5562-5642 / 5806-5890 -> 1.14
